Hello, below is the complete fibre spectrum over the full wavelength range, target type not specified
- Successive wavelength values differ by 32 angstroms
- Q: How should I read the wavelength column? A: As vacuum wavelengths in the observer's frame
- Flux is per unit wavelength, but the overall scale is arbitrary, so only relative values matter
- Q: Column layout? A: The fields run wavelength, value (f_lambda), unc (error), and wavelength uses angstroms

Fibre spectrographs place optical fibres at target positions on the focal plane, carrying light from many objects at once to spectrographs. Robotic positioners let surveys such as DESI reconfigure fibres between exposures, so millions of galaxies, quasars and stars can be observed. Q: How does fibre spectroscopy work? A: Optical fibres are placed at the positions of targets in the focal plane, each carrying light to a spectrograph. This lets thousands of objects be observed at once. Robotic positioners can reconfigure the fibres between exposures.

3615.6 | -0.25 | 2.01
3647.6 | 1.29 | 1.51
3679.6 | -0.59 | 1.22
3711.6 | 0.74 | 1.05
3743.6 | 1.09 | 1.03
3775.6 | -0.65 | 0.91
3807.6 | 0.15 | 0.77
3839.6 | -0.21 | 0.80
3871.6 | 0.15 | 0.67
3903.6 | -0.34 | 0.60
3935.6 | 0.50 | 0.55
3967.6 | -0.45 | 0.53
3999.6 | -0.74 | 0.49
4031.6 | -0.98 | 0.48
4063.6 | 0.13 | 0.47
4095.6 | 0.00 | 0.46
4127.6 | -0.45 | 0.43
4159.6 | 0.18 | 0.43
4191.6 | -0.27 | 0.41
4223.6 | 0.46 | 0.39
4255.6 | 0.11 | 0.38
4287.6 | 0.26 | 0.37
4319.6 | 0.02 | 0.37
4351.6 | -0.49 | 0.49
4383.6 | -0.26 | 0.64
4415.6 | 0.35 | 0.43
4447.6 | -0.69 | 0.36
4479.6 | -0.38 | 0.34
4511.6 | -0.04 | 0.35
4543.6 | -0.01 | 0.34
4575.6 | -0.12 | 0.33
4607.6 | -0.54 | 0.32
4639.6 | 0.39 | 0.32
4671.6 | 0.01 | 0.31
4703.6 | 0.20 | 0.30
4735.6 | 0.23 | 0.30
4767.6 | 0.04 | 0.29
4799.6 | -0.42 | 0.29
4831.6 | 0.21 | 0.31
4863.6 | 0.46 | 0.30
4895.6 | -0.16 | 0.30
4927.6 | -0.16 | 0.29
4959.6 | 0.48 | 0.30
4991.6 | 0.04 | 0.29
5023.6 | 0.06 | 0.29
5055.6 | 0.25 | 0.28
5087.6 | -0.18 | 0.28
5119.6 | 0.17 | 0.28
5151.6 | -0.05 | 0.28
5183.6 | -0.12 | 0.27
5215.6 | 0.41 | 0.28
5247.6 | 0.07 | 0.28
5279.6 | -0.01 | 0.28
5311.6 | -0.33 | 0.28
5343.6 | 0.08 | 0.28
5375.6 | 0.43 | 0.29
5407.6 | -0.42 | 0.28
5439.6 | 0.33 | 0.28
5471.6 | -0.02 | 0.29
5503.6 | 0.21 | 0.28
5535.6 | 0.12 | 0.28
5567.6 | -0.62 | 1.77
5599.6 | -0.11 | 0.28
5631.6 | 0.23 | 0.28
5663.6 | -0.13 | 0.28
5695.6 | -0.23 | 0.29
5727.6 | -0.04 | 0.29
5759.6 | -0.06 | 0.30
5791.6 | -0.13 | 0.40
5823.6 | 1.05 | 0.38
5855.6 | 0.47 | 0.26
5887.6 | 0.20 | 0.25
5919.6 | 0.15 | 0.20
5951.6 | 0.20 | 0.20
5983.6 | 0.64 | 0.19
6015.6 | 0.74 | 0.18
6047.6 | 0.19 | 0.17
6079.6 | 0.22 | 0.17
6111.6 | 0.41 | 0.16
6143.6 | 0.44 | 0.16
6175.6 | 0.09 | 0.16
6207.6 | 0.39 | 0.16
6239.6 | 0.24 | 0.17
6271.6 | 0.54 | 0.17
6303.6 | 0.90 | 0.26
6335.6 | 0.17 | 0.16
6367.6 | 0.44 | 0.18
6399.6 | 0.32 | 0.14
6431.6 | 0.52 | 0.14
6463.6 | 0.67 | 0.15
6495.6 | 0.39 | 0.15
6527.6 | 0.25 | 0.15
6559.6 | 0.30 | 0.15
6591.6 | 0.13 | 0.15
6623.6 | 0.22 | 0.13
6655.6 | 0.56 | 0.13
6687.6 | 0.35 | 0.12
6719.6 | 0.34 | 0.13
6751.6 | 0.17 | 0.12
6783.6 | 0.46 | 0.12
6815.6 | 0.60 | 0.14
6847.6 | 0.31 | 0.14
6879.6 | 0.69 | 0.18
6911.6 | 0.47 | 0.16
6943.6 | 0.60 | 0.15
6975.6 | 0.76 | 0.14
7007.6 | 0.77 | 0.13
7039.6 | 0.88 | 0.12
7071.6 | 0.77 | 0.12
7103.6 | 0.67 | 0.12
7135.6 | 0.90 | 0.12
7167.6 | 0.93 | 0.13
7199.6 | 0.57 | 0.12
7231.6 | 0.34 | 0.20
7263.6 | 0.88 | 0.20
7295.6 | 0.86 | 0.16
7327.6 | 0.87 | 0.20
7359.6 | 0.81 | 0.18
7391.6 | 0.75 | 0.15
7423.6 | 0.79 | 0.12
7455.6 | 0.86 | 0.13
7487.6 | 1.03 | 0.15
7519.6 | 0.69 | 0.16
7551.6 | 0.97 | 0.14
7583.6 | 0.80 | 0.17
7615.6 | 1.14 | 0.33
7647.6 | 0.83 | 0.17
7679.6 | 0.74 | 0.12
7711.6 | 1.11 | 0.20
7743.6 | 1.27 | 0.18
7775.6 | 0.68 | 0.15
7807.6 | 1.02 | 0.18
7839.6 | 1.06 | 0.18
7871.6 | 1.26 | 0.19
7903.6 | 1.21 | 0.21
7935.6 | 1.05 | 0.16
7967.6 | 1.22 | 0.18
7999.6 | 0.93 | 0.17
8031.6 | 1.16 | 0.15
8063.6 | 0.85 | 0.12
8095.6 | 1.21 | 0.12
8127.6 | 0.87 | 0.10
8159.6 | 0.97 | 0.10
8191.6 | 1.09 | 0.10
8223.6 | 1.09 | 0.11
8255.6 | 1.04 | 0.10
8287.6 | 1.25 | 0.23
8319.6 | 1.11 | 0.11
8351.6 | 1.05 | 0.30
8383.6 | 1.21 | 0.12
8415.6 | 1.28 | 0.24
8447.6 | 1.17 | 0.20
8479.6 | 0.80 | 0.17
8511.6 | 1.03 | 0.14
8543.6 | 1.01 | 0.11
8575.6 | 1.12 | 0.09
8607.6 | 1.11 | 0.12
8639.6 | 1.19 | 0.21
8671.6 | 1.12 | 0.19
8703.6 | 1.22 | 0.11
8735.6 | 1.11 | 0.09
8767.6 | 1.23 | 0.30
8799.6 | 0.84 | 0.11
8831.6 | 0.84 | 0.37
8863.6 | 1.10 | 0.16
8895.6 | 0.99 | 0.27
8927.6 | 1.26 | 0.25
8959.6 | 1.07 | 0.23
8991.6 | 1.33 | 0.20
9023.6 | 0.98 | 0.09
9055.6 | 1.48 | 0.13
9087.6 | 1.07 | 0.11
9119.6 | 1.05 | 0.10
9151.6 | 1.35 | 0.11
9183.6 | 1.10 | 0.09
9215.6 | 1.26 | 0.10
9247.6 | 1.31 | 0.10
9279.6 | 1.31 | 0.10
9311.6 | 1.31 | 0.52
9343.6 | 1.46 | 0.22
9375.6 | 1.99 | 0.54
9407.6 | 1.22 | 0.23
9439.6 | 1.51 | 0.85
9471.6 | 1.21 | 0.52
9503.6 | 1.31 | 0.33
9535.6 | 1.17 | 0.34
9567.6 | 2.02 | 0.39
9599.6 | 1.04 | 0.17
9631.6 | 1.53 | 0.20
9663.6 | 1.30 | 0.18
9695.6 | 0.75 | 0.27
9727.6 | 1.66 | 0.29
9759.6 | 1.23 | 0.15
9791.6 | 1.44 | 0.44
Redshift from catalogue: 0.74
